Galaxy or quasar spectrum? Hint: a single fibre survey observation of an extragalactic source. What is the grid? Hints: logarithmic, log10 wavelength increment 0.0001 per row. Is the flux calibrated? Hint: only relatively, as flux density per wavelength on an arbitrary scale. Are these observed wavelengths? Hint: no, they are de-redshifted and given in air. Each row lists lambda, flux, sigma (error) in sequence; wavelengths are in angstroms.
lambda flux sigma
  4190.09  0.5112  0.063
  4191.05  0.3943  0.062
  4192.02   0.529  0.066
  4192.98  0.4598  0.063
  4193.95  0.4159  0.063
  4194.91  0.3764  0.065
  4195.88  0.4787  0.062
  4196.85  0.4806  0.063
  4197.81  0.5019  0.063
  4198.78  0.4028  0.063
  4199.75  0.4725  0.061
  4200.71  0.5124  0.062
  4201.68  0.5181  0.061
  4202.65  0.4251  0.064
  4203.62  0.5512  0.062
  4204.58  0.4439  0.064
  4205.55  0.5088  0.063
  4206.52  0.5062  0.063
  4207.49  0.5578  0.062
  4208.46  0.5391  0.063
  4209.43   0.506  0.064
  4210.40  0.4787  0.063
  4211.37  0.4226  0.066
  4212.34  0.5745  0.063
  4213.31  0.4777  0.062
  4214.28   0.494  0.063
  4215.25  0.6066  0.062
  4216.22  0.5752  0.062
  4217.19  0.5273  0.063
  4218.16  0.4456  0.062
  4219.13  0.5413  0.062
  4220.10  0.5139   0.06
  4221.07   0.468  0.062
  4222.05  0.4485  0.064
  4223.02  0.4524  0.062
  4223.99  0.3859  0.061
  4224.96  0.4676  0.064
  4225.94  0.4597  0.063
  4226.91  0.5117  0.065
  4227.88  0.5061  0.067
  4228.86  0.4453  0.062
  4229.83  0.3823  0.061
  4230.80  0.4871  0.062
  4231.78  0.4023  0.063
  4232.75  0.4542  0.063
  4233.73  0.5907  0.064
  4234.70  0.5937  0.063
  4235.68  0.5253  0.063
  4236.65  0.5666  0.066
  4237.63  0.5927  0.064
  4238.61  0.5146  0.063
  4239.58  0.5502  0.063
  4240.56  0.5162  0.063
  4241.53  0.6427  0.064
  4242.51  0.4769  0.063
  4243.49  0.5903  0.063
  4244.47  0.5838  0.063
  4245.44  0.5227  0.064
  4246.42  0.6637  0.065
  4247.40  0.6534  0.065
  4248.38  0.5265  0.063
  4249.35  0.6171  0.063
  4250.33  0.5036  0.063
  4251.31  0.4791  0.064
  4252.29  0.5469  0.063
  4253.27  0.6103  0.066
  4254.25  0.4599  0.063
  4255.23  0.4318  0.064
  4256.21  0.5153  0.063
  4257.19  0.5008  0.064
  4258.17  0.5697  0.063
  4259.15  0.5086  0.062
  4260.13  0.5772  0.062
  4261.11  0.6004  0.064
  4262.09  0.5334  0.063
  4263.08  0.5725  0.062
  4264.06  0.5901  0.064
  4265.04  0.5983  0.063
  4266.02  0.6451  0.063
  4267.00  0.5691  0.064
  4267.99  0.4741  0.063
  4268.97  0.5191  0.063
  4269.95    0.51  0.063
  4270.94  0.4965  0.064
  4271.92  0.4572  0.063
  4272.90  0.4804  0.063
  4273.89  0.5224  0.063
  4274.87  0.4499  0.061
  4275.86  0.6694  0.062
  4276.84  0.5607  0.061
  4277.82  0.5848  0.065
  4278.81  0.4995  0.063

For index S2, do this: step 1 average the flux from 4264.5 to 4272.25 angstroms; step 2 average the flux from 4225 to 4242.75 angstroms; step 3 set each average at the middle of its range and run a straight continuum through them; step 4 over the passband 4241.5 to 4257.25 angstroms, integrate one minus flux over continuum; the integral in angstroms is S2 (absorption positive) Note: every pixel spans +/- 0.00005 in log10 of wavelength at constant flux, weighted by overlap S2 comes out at -0.7 angstroms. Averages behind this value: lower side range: 0.511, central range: 0.547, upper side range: 0.536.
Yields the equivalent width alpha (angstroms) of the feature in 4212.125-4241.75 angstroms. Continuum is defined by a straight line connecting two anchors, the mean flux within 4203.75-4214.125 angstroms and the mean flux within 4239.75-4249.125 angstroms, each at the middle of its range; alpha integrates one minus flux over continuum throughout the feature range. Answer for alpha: 1.9 angstroms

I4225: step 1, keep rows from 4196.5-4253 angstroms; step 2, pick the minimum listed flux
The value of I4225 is 0.3823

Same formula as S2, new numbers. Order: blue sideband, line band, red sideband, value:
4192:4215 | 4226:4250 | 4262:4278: -1.0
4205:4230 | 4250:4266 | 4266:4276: -1.0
